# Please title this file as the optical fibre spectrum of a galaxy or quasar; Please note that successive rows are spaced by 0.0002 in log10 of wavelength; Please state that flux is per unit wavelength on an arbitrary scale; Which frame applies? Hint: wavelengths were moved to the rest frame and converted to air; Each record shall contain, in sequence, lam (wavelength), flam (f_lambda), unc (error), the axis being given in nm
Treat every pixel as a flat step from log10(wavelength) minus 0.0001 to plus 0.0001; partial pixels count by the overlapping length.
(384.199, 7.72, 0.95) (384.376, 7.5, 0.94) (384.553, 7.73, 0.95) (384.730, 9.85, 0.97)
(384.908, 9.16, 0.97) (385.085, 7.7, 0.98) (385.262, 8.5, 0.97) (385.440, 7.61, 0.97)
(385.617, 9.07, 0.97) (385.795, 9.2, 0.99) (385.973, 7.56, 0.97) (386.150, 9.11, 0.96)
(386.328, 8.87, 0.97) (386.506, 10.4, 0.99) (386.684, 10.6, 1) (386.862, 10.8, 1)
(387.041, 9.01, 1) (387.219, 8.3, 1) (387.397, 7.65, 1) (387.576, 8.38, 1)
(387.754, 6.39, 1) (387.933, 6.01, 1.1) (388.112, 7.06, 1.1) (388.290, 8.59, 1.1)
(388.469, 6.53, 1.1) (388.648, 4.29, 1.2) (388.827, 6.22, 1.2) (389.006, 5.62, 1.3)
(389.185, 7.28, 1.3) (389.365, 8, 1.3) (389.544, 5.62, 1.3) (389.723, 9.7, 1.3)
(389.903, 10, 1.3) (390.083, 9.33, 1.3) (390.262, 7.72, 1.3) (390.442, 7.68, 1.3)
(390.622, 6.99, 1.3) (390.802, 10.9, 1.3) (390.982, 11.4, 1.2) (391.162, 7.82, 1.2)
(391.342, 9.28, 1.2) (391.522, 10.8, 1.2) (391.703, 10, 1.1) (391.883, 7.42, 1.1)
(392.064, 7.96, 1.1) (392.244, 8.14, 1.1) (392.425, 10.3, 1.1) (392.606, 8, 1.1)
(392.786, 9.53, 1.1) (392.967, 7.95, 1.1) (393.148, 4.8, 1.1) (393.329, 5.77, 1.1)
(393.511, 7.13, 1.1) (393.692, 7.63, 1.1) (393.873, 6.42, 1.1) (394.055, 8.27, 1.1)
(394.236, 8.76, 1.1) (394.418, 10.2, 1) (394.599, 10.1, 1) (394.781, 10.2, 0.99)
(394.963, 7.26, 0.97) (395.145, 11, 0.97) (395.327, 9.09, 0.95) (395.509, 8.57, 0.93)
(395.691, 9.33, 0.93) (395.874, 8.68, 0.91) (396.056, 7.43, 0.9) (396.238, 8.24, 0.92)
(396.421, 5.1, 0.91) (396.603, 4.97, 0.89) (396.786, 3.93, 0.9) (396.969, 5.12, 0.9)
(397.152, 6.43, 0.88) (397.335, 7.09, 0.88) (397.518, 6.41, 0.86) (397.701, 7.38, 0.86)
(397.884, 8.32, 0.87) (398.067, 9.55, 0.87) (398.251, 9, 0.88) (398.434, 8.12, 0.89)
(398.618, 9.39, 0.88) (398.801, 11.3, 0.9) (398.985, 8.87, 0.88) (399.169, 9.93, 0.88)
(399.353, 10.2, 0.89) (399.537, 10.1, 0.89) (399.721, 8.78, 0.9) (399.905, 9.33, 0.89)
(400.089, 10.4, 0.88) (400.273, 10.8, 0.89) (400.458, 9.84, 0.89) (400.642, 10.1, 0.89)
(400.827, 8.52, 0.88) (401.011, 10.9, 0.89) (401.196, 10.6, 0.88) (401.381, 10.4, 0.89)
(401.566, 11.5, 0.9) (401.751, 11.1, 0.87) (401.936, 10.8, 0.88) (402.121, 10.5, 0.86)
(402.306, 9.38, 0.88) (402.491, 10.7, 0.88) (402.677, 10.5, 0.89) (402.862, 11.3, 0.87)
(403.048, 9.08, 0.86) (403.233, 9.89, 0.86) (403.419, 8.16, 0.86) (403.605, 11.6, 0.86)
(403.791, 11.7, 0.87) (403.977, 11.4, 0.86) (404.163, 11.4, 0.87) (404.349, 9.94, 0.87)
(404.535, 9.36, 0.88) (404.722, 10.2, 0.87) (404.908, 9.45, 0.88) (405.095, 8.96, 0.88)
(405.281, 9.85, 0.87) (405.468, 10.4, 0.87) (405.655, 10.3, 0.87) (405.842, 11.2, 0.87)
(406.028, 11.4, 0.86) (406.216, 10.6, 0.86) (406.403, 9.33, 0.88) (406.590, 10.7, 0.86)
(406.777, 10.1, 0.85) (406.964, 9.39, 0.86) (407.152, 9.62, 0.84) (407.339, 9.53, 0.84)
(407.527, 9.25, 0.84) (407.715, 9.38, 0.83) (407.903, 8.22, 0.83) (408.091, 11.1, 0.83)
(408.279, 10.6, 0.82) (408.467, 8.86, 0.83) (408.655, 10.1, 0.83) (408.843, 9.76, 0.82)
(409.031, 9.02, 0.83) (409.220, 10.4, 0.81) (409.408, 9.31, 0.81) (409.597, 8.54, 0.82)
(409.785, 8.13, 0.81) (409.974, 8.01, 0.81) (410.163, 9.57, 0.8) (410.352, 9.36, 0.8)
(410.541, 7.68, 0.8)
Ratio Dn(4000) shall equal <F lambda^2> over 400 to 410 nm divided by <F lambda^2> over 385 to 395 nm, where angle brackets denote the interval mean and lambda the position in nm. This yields 1.31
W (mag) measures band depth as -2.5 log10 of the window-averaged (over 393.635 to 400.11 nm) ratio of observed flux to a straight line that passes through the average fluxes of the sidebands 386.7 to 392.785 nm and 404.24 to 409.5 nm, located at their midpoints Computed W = 0.07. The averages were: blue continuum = 8.21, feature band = 8.34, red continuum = 9.87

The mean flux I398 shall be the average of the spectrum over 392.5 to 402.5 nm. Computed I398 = 8.71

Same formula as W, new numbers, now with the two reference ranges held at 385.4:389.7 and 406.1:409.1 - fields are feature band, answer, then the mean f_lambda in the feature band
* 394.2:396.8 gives 0.038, 8.3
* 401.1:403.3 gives -0.138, 10.5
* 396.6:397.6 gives 0.465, 5.71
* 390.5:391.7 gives -0.161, 9.51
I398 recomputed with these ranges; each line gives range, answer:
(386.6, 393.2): 8.18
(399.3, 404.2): 10.3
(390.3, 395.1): 8.5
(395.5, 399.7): 7.98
